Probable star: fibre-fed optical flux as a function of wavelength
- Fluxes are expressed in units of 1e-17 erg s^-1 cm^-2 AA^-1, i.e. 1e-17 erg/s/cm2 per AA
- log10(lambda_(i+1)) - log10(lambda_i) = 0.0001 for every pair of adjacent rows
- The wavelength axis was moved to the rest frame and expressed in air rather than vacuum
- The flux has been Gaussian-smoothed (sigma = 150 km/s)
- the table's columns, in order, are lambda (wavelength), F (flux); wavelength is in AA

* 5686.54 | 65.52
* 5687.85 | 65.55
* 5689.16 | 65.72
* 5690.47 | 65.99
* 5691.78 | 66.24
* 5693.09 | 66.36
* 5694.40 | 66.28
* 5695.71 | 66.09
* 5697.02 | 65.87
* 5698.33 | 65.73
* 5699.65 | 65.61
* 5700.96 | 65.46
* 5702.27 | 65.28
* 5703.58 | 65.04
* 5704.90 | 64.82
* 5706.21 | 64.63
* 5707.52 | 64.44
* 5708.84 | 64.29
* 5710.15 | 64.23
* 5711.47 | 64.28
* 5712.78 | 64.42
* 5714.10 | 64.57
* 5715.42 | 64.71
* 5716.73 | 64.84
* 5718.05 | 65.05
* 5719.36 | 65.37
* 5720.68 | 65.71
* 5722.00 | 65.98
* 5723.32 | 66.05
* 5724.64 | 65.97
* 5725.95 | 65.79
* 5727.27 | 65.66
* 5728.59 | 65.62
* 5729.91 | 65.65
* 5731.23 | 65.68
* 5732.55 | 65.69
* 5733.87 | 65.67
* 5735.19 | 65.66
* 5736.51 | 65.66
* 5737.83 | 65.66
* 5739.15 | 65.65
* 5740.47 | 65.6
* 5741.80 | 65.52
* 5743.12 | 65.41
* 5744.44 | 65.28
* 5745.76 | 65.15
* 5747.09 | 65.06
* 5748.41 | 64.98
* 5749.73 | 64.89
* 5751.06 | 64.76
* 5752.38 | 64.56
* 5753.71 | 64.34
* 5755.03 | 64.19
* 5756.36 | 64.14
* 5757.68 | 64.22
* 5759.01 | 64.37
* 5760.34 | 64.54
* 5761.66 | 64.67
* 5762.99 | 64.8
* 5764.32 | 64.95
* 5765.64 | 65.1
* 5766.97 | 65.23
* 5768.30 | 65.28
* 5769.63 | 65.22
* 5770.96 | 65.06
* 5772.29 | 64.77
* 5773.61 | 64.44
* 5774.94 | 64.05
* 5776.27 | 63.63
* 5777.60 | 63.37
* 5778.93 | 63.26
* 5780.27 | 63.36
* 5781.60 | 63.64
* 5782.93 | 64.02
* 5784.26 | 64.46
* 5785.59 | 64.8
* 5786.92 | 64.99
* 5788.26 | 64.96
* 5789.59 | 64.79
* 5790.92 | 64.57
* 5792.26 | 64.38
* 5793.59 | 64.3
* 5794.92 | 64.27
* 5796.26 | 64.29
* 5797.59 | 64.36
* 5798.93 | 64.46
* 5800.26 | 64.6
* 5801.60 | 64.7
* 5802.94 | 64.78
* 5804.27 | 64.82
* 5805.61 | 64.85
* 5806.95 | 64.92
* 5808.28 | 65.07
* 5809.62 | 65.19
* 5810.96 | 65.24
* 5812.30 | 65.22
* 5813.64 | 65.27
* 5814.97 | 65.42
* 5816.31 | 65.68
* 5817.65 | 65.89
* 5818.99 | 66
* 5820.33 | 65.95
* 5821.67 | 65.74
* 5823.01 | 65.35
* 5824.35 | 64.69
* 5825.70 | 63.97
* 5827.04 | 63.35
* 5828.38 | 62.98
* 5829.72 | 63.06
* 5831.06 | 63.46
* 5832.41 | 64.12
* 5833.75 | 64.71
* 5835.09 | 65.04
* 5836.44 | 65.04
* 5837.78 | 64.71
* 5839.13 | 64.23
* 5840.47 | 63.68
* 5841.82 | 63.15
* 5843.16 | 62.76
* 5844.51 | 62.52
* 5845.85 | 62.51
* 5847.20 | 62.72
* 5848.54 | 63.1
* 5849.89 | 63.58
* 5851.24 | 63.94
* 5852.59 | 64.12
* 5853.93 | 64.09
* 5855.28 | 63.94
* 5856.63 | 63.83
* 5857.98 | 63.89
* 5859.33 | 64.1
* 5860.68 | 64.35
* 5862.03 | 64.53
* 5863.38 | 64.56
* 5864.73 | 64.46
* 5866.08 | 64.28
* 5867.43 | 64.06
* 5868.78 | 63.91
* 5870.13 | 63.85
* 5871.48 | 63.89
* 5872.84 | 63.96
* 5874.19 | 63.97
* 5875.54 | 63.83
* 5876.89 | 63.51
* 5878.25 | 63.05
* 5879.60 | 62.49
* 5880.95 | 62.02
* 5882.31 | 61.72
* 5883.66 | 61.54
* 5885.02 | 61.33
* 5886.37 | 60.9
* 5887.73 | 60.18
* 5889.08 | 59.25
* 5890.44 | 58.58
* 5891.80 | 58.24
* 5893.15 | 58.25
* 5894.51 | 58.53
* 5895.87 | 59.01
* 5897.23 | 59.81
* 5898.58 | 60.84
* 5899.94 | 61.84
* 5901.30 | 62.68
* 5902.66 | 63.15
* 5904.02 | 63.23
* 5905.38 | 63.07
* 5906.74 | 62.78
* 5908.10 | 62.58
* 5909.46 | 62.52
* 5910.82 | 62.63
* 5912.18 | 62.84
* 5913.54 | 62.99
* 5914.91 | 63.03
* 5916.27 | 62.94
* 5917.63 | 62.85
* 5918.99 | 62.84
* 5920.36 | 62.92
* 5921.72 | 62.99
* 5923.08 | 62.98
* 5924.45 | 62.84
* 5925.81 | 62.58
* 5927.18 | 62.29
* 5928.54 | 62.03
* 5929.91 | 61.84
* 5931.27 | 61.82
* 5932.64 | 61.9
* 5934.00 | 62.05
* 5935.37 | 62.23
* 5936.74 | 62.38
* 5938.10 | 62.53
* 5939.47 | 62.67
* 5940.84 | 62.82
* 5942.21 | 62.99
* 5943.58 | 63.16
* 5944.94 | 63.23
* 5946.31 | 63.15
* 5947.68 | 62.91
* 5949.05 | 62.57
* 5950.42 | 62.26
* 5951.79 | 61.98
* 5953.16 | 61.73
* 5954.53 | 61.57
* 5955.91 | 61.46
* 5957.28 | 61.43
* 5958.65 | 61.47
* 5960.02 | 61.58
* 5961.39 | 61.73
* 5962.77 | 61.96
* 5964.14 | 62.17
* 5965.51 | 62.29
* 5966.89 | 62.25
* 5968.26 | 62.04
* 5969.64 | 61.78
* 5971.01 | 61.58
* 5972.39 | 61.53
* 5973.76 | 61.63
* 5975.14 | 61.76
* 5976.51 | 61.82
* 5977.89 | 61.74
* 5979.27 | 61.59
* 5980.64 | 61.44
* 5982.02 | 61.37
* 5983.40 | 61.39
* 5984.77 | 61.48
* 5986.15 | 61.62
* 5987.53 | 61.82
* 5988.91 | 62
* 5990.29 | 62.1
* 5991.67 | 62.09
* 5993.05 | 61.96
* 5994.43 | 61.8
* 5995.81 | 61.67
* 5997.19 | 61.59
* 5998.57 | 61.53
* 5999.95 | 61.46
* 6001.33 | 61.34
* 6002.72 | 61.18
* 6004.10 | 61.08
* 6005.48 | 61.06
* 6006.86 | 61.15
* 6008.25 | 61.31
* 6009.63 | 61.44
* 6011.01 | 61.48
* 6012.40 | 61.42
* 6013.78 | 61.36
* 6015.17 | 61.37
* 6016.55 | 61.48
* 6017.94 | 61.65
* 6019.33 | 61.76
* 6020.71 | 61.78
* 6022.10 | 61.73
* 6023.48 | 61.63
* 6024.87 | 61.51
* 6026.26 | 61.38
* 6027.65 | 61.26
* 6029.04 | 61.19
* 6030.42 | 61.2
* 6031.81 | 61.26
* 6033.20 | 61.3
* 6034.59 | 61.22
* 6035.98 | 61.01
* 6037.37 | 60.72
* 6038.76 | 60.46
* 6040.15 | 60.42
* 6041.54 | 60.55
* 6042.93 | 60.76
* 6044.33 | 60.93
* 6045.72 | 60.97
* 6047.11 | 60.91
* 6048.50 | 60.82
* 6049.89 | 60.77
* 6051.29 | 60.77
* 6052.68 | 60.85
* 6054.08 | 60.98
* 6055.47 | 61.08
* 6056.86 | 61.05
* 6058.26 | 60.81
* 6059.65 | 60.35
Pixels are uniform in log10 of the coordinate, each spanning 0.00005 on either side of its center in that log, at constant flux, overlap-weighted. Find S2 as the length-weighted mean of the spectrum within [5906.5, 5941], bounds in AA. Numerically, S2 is 62.6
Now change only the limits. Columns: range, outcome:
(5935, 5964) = 62.3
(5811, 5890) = 63.7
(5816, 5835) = 64.6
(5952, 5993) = 61.7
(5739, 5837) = 64.7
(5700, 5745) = 65.3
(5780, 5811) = 64.6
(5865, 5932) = 62.2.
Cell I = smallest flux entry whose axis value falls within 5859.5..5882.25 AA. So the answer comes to 62.02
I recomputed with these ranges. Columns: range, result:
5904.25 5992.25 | 61.37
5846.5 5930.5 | 58.24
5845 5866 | 62.51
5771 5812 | 63.26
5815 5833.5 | 62.98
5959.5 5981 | 61.44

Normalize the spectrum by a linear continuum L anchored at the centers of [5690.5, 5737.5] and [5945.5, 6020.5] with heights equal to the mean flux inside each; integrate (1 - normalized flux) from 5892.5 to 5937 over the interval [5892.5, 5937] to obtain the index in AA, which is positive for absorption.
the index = 0.39 AA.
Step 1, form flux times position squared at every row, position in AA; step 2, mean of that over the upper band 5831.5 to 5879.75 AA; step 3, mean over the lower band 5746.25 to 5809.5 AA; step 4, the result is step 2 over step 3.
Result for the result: 1.02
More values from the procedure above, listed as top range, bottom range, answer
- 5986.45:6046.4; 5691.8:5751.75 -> 1.04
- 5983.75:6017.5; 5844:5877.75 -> 1.01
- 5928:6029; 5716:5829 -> 1.02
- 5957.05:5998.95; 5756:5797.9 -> 1.03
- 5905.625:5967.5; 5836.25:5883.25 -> 1.01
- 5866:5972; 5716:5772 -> 1.01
